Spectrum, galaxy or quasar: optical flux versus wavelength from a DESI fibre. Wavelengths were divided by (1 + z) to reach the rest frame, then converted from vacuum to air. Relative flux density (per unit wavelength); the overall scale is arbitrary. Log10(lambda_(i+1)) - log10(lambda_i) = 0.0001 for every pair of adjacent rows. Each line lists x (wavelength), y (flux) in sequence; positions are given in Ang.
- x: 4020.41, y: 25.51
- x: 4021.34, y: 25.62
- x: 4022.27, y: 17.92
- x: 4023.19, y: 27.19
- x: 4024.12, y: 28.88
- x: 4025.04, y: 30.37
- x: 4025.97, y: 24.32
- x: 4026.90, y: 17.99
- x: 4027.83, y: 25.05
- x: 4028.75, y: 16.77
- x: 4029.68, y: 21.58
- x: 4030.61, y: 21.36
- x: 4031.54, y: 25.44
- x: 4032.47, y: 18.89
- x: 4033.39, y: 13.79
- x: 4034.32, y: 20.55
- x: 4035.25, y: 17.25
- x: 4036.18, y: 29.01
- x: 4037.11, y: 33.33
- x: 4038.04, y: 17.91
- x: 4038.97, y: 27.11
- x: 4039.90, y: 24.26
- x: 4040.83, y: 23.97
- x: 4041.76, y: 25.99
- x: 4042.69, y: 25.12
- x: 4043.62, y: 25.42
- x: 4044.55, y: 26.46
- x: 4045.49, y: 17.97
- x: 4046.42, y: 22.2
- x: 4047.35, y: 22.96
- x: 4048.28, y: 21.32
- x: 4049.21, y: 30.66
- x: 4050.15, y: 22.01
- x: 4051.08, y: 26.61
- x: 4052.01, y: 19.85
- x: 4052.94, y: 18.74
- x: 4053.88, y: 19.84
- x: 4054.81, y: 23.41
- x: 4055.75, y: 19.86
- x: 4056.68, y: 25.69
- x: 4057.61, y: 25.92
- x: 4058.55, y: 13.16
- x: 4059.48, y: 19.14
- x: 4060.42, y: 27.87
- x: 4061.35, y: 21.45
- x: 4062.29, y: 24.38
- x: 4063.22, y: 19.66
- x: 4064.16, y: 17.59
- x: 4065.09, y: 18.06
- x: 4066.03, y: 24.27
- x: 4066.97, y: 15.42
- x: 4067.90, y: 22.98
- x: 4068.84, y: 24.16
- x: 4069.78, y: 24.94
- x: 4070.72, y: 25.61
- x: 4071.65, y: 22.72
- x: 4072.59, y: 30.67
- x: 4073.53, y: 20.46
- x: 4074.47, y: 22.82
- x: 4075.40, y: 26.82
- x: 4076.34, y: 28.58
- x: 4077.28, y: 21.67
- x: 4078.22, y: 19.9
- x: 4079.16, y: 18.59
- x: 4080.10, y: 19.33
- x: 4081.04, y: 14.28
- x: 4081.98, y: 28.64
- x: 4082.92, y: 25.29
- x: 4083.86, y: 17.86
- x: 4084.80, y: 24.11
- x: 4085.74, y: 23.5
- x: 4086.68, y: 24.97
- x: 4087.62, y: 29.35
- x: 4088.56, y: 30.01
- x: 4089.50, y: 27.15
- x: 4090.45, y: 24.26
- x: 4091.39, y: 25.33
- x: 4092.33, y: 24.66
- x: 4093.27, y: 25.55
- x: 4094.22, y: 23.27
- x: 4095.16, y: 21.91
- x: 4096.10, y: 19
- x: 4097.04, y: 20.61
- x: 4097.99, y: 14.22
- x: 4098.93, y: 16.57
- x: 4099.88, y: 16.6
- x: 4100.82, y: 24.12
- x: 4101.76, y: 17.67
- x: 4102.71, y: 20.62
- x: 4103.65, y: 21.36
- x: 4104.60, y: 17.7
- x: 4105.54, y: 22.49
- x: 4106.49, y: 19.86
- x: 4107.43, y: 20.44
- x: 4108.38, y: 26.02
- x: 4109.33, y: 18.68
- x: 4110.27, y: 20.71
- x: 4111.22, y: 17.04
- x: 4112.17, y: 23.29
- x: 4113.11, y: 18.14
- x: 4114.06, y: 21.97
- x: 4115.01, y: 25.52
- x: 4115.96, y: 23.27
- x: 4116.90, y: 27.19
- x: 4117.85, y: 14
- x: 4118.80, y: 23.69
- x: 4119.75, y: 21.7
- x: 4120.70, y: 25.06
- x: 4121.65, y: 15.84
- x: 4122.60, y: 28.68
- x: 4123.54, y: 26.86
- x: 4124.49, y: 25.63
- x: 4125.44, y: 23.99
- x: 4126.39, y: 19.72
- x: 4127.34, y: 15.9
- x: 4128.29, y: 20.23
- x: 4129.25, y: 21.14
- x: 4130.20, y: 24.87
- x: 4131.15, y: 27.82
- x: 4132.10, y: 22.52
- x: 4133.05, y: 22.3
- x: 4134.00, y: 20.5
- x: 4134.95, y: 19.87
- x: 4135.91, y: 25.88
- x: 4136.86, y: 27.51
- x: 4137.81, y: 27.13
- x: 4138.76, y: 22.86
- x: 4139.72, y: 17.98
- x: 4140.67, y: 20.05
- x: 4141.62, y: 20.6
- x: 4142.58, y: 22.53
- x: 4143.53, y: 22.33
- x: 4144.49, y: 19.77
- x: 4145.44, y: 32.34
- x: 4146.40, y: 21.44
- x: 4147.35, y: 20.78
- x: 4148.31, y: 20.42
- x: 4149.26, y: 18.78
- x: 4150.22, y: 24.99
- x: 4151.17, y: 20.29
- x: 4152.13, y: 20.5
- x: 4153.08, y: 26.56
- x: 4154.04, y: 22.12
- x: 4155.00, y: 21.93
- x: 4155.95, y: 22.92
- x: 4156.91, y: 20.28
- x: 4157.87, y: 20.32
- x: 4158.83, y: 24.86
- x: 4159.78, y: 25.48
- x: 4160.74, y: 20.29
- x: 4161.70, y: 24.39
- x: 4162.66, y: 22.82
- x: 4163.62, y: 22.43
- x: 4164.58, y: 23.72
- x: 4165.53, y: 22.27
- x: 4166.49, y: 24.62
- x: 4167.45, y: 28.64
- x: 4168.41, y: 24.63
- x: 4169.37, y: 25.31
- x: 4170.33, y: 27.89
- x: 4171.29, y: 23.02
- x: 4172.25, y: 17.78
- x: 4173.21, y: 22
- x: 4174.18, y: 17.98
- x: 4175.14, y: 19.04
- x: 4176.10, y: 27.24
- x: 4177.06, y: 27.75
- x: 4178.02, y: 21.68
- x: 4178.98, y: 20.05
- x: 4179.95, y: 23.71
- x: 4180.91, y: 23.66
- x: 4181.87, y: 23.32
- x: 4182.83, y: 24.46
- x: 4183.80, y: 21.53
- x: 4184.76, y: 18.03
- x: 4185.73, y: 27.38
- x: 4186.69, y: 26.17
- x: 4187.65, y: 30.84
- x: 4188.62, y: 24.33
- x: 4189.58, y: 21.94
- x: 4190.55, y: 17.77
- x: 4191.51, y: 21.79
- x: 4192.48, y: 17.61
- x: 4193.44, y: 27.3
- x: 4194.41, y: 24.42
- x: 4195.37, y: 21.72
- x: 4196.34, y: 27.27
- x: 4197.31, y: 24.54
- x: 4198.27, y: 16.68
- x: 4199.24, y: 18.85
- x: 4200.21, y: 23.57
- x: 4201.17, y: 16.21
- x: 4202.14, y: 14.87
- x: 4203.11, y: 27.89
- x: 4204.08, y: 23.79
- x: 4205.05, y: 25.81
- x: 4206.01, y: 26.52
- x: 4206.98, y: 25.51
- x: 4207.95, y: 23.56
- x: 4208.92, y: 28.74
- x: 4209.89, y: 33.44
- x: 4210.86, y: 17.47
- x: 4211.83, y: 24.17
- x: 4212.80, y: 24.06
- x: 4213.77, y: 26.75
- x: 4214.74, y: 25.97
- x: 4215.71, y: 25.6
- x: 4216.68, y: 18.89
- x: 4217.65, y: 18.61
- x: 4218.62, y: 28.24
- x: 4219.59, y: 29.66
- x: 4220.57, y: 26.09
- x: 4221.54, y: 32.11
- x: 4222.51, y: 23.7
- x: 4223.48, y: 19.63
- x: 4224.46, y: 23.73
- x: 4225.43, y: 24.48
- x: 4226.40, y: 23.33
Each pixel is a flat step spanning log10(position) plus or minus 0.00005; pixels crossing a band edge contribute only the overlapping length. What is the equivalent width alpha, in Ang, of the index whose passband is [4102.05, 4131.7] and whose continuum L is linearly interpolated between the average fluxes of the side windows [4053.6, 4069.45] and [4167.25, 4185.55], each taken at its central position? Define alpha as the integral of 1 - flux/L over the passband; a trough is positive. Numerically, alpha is 0.4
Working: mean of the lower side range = 21.4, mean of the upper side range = 23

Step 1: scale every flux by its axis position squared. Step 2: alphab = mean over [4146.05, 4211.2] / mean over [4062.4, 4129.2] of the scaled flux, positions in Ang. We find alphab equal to 1.08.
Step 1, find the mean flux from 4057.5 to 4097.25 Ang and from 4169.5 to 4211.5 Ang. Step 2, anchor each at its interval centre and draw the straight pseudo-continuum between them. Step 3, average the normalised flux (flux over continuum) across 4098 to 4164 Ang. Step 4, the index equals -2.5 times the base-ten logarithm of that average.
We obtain 0.05 mag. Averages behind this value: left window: 22.9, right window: 23.2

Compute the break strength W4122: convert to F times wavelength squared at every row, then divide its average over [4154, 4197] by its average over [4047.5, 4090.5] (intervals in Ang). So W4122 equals 1.1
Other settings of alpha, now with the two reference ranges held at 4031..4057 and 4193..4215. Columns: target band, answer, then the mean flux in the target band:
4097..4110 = 1.99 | 19.8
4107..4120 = 1.02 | 21.5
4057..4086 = 1.14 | 22.3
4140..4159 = 1.18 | 22.1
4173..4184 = 0.45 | 22.7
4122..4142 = 0.48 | 22.9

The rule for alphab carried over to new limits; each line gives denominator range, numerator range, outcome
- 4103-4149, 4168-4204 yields 1.05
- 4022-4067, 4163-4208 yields 1.10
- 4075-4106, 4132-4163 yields 1.04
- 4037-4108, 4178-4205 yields 1.06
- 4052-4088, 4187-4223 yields 1.14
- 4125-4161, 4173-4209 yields 1.05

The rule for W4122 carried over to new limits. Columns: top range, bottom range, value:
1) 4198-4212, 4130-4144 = 1.04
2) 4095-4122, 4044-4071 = 0.95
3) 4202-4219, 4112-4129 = 1.16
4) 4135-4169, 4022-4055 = 1.05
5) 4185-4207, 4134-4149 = 1.05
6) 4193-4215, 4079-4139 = 1.12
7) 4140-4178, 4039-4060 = 1.05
